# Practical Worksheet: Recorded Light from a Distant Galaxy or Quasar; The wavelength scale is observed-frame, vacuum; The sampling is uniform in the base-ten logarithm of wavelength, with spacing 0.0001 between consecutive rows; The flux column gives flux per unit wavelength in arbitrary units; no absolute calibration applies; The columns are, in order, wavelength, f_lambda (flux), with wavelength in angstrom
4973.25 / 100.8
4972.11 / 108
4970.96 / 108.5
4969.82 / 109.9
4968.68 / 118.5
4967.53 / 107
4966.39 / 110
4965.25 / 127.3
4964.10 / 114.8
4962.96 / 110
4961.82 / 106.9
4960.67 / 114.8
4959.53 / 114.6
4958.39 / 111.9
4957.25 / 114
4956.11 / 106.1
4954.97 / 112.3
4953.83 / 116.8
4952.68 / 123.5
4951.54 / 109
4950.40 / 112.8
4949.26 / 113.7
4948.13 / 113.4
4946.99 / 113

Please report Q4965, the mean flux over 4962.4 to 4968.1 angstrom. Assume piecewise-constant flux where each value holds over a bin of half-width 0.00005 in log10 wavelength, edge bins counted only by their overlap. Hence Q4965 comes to 114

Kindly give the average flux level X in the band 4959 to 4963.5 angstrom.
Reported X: 111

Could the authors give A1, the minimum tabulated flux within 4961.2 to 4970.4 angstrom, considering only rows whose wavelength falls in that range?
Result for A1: 106.9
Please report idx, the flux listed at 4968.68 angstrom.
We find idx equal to 118.5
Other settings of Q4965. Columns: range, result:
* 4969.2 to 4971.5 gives 110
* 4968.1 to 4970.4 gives 114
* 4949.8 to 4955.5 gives 115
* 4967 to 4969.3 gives 113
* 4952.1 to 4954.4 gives 120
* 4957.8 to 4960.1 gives 113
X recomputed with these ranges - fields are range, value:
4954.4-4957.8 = 111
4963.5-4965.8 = 121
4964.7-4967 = 119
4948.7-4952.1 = 112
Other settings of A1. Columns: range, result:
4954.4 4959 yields 106.1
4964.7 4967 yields 110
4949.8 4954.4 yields 109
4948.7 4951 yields 112.8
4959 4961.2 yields 114.6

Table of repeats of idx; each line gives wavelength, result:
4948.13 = 113.4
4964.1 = 114.8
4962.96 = 110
